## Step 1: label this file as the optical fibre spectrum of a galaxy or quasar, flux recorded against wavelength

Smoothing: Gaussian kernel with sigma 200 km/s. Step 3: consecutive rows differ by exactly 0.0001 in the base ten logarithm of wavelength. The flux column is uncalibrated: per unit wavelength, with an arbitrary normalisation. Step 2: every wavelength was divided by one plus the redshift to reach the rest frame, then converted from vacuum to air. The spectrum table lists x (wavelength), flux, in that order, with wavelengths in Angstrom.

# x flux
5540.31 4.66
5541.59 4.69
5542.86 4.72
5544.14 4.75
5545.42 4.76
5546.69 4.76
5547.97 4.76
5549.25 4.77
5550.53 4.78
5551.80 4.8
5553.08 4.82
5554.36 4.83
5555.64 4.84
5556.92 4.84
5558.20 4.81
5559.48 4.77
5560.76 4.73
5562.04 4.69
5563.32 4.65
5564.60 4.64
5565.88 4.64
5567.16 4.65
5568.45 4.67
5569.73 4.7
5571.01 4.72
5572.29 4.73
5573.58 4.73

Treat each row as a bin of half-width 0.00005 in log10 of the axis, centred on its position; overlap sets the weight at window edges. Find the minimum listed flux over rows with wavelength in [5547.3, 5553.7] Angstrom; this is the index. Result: 4.76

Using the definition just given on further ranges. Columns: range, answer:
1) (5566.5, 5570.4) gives 4.65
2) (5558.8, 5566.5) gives 4.64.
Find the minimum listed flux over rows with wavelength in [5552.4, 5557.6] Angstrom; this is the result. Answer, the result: 4.82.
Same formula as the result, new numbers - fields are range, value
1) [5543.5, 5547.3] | 4.75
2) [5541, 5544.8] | 4.69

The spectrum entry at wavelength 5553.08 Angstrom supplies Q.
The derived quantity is 4.82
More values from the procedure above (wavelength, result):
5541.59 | 4.69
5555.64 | 4.84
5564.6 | 4.64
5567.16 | 4.65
